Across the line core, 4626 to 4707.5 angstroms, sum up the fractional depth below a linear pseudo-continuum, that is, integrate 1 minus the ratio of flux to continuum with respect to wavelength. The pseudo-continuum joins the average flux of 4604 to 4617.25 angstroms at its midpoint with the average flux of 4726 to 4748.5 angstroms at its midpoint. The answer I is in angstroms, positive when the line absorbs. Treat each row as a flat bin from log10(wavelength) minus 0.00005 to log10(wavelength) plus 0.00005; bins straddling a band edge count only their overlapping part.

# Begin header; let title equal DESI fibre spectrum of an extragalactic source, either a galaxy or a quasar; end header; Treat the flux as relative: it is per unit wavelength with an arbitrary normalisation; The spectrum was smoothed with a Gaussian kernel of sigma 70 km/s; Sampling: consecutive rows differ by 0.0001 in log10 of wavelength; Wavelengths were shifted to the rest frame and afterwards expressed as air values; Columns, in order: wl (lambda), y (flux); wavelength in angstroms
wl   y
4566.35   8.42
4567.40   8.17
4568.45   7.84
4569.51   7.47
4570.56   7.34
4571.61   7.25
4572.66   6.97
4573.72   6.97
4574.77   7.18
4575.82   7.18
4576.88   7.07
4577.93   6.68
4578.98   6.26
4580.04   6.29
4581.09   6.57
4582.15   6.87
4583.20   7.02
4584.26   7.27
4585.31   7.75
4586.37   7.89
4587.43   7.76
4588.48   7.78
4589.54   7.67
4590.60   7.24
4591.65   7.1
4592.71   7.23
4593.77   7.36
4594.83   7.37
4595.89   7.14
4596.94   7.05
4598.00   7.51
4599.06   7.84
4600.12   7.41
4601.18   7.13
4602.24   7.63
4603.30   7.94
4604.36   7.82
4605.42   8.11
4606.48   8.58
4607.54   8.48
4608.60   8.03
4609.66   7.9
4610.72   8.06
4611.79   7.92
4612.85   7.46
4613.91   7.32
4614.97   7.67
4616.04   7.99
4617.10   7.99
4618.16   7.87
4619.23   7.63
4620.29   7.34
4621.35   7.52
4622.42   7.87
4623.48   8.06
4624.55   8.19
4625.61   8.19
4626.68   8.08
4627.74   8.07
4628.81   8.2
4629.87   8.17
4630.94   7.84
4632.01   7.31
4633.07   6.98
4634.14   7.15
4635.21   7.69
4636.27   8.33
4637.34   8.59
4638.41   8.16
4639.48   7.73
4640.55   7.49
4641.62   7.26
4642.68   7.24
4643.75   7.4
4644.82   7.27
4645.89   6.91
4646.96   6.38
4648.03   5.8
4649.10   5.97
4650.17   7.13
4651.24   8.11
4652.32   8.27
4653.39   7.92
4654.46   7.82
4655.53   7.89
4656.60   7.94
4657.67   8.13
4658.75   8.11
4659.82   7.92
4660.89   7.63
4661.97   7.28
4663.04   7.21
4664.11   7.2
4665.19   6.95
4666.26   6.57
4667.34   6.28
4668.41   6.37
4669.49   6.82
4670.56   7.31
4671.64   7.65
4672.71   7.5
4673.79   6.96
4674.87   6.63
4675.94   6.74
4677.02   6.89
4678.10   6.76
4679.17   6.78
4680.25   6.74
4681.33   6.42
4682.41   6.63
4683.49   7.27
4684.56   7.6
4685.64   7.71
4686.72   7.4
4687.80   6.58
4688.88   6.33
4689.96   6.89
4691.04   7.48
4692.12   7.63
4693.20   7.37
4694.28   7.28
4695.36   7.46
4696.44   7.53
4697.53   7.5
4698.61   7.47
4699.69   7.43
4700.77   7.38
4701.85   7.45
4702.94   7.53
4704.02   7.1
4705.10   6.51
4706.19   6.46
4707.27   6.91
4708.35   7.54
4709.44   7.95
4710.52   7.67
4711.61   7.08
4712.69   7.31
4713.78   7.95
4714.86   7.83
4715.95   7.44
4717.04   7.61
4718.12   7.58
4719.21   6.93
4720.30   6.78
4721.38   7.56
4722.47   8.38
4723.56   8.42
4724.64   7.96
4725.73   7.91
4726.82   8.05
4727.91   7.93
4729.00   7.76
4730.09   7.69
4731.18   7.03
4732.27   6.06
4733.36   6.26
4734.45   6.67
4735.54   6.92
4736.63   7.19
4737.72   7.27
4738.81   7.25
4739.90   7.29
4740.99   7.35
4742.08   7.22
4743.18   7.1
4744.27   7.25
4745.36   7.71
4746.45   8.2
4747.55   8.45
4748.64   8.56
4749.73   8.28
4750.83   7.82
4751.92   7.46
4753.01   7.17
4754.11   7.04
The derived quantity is 4.1 angstroms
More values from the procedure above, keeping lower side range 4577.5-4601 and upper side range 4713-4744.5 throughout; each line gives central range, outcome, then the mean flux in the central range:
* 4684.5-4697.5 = 0.15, 7.26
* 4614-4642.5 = -2.07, 7.81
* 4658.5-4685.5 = 1.05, 7.05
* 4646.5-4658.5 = -0.18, 7.42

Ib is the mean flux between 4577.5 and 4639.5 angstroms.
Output 7.63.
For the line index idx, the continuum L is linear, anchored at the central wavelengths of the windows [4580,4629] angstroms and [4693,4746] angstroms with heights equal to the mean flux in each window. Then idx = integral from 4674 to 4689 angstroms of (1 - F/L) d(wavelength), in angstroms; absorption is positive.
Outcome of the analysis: 1.1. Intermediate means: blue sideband 7.65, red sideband 7.37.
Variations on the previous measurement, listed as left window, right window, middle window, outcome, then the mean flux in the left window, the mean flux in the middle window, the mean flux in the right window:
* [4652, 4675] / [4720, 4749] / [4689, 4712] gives 0.43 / 7.38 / 7.3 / 7.49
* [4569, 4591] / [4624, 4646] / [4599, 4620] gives -1.01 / 7.17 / 7.83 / 7.74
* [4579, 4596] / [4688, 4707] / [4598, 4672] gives -3.83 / 7.24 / 7.6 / 7.21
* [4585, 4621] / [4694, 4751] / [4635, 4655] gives 0.41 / 7.67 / 7.44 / 7.46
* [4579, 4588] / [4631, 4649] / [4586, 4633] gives -3.33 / 7.13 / 7.74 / 7.34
